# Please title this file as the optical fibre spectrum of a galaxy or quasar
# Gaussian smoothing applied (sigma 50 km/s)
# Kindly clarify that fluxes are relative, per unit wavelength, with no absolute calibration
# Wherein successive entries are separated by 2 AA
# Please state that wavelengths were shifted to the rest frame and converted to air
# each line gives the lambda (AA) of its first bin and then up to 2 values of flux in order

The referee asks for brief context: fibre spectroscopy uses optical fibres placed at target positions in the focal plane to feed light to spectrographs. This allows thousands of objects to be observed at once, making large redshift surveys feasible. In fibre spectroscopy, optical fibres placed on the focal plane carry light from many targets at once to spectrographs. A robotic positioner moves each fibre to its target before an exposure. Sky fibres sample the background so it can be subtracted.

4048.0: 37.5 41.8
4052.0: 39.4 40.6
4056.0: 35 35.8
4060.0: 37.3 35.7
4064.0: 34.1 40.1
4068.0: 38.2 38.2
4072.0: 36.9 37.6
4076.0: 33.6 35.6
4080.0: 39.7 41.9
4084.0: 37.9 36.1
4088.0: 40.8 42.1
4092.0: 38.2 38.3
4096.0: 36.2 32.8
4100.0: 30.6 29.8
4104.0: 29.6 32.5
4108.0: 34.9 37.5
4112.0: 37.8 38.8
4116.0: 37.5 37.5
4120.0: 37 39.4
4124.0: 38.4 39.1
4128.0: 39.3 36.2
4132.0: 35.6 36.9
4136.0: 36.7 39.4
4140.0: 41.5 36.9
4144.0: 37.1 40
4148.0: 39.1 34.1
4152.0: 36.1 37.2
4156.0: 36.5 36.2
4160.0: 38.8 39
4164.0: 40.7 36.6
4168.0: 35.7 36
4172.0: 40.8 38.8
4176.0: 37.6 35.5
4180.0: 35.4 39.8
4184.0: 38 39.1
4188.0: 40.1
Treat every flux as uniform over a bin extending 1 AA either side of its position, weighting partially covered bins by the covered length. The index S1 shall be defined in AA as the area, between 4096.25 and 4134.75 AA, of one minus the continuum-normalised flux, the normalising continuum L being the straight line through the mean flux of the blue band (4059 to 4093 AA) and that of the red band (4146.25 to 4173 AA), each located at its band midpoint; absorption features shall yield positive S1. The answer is 1.9 AA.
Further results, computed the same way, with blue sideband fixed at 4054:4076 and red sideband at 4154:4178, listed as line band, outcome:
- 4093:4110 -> 1.77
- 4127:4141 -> -0.17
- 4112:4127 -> -0.34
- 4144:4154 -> 0.09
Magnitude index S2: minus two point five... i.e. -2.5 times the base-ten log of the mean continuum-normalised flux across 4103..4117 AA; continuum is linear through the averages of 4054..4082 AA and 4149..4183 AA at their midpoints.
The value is 0.050 mag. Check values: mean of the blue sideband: 37.1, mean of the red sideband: 37.3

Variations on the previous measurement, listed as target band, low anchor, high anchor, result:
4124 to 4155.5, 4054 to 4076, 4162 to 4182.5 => -0.006 mag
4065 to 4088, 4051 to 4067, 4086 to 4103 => -0.036 mag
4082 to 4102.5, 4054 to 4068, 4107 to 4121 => 0.011 mag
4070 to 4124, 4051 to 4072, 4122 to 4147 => 0.033 mag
